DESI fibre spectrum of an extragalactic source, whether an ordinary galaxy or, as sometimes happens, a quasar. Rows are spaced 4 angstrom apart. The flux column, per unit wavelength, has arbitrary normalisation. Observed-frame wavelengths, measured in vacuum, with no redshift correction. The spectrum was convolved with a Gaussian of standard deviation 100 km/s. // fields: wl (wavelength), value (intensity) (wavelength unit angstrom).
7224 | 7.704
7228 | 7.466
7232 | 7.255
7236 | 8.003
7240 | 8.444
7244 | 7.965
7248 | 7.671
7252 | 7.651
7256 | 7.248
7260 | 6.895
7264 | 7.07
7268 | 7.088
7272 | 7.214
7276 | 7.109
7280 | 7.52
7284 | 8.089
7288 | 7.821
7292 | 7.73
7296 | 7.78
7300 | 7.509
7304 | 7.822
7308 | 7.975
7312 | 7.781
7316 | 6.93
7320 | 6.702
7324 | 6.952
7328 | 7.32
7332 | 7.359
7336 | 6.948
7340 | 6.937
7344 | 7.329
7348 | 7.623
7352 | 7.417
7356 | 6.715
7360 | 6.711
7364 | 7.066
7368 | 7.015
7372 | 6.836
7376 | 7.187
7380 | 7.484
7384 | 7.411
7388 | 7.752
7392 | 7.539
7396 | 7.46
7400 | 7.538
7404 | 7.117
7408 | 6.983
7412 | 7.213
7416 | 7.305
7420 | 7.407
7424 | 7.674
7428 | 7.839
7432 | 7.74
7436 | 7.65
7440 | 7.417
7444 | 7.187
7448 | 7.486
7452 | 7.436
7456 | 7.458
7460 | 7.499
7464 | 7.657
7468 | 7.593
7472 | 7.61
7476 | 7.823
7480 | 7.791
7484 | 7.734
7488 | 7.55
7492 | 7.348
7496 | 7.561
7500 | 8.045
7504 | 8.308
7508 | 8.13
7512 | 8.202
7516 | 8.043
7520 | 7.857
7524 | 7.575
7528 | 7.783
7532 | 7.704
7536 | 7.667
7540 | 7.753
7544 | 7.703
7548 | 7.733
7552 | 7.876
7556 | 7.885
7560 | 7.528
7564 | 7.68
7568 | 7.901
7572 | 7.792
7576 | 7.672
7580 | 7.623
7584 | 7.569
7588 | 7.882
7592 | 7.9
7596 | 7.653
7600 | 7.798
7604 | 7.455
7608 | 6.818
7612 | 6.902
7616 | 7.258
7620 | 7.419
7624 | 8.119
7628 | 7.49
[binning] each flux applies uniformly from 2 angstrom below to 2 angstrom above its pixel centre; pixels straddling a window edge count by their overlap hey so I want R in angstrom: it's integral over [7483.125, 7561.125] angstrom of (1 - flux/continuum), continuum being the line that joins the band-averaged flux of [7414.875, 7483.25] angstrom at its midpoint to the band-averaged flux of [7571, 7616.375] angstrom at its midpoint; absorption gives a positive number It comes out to -2.6 angstrom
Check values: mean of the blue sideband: 7.57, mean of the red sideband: 7.53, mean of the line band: 7.8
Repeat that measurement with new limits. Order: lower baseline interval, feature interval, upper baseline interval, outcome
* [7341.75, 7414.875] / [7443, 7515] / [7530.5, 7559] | -1.4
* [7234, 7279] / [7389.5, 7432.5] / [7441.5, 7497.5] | 0.6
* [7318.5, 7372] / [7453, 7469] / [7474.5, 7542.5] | 0.1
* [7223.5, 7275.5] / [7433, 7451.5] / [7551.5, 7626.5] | 0.3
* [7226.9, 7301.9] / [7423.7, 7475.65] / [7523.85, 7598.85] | 0.7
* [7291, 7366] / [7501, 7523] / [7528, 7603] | -1.3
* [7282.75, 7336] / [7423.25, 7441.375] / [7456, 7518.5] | 0.0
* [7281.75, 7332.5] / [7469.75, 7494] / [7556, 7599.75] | 0.0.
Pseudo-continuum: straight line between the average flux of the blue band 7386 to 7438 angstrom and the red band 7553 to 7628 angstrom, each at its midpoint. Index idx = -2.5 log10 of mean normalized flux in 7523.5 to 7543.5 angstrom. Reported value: -0.02 mag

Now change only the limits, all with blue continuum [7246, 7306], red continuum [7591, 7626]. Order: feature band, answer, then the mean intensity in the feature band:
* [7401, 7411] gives 0.054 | 7.12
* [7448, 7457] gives 0.003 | 7.45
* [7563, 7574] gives -0.047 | 7.8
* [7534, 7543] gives -0.034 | 7.71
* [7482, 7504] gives -0.034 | 7.71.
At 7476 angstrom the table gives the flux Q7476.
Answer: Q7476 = 7.823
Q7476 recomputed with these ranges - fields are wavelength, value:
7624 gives 8.119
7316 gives 6.93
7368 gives 7.015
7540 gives 7.753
